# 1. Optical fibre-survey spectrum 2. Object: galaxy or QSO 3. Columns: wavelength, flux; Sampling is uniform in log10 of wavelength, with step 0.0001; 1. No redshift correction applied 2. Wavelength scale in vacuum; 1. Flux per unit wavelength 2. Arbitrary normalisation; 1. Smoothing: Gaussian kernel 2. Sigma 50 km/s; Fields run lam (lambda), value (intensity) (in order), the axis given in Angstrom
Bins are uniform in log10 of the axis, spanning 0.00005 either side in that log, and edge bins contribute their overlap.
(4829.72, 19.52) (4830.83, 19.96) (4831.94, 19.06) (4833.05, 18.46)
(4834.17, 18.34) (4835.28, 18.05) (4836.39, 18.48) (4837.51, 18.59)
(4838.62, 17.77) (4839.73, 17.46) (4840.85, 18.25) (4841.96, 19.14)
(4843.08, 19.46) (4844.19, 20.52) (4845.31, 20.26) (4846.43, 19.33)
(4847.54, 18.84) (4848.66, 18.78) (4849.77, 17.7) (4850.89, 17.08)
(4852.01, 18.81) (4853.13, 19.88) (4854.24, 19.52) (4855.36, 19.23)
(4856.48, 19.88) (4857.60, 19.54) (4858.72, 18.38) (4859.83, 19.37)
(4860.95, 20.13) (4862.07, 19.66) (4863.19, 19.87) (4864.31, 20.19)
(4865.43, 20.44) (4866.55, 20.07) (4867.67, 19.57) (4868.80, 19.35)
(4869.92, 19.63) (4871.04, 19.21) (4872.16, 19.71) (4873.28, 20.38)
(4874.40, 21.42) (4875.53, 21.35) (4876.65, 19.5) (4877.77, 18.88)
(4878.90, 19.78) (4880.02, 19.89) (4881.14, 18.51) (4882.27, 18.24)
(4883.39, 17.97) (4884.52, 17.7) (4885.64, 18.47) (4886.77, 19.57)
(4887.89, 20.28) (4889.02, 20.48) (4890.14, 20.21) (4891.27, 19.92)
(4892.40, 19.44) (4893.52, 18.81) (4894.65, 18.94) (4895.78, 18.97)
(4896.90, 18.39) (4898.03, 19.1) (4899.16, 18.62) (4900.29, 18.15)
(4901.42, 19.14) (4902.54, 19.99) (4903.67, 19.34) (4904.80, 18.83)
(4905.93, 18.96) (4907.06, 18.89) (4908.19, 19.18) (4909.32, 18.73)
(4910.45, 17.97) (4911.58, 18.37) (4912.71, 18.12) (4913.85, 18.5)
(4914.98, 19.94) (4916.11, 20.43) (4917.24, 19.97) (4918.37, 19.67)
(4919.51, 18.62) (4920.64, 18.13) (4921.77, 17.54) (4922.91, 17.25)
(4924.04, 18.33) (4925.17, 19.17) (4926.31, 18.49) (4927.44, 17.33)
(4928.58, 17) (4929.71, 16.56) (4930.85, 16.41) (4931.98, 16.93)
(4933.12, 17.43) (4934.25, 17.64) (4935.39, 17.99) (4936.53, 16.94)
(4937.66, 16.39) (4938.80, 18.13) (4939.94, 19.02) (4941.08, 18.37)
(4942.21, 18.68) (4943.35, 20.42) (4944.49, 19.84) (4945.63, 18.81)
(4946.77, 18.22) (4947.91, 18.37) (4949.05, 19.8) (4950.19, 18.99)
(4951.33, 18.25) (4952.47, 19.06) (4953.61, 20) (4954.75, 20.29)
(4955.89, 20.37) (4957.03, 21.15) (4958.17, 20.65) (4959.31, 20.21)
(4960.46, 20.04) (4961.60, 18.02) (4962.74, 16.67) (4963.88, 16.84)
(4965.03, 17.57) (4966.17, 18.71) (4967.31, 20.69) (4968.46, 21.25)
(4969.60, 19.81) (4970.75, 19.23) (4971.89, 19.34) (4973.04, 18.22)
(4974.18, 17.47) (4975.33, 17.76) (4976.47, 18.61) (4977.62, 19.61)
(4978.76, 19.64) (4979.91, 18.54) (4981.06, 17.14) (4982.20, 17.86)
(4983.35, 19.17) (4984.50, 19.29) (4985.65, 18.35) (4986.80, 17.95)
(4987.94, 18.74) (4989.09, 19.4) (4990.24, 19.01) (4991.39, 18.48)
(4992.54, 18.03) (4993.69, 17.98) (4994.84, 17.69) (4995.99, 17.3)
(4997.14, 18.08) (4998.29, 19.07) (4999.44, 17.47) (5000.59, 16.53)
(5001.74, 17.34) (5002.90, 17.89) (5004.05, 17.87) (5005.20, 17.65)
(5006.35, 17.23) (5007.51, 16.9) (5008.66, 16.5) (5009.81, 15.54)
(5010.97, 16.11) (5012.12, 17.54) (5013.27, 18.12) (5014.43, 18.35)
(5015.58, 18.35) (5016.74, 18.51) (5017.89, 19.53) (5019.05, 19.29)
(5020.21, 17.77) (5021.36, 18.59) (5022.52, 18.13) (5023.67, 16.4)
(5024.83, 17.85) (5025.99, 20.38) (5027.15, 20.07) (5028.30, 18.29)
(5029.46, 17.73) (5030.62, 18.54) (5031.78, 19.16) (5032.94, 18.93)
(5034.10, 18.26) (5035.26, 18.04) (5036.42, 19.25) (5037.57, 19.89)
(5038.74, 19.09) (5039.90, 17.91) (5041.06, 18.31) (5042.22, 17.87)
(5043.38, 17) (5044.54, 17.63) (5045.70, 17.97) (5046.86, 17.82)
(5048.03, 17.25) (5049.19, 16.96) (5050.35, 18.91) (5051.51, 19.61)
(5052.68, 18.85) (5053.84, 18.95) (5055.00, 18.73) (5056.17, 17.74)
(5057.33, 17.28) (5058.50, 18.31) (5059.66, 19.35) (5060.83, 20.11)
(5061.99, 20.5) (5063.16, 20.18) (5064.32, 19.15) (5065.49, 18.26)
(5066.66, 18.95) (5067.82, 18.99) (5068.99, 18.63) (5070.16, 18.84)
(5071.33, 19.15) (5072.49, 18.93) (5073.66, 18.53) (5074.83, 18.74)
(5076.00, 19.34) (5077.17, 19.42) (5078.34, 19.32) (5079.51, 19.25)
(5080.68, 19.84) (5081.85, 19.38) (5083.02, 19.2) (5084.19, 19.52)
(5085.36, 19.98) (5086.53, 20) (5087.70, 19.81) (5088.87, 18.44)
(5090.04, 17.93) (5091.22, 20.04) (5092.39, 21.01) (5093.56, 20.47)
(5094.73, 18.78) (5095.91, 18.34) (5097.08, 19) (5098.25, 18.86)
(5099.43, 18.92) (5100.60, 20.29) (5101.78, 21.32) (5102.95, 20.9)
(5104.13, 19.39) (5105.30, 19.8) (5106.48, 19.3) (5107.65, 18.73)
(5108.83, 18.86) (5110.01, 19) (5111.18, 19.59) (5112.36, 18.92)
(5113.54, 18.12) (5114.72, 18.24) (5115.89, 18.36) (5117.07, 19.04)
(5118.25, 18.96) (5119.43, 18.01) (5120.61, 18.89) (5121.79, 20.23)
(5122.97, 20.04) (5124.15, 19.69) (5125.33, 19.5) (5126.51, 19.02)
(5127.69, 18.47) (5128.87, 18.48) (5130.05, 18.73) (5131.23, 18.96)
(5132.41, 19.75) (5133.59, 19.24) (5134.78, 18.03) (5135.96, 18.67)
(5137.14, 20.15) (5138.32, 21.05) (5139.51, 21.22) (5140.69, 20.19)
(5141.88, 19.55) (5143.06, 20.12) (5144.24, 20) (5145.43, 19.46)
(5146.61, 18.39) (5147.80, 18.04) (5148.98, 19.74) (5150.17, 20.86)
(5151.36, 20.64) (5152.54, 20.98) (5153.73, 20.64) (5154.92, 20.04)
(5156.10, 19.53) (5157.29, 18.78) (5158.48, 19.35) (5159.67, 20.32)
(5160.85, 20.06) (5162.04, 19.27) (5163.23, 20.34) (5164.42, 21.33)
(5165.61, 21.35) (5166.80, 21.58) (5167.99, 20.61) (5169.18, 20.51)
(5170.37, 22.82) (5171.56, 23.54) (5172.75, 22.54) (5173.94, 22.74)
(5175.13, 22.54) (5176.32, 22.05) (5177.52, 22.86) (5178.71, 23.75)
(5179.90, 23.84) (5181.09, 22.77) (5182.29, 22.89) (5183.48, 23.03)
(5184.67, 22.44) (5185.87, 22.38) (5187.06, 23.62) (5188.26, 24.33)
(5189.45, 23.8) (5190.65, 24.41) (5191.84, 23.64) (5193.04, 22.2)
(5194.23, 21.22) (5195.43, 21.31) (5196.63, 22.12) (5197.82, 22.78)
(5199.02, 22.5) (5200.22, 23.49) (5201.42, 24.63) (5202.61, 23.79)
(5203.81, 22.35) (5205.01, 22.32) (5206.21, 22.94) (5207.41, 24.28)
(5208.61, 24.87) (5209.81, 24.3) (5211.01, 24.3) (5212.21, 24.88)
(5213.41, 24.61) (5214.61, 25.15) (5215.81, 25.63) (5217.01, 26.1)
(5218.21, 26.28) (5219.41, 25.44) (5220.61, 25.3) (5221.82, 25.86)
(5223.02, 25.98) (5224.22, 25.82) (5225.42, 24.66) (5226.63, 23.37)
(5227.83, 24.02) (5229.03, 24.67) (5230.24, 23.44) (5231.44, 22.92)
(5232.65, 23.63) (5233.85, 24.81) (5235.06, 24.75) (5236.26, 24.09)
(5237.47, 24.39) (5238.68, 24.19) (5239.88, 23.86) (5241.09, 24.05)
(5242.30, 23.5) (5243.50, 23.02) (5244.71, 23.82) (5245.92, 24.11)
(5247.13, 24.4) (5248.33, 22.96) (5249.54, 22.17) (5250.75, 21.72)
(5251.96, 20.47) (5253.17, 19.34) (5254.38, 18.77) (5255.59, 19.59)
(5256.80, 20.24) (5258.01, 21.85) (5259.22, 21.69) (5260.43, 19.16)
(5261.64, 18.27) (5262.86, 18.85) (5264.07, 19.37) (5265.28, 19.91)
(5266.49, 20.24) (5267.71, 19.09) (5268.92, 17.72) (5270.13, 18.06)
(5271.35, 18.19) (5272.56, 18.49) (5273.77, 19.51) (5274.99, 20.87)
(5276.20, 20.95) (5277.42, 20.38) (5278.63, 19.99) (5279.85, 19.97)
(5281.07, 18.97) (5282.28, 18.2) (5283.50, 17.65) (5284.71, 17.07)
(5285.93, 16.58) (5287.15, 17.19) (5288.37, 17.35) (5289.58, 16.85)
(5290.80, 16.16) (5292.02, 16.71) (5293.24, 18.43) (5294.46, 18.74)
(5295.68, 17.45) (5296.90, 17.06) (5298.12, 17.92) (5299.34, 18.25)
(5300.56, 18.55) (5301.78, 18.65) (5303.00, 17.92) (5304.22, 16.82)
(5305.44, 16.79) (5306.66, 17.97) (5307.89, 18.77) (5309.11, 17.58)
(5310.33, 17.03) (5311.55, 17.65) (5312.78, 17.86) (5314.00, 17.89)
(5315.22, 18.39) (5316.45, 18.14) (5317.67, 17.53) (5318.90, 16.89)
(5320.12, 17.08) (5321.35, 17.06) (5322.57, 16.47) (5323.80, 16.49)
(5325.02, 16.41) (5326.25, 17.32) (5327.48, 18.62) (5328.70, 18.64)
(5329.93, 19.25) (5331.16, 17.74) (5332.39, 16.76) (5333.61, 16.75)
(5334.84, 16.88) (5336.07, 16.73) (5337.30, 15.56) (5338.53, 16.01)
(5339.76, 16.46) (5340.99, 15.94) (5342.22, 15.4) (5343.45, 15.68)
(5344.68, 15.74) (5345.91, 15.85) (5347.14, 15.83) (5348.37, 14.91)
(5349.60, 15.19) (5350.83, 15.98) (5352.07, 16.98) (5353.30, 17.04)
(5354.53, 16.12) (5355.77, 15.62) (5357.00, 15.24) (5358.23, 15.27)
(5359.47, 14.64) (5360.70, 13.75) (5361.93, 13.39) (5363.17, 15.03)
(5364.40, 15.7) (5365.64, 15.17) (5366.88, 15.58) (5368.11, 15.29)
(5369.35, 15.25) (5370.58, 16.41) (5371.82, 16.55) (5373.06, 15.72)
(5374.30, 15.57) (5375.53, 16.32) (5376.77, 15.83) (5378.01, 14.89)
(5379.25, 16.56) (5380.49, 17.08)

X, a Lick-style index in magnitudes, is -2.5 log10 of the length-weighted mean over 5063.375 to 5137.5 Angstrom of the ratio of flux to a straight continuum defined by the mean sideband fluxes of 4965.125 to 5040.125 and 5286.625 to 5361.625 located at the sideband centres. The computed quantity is -0.08 mag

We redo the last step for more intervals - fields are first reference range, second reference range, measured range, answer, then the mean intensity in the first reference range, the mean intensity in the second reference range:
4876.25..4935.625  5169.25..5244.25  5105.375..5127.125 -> 0.17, 18.7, 23.8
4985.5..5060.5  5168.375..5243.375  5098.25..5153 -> 0.10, 18.2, 23.7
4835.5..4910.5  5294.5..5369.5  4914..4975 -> 0.01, 19.2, 16.7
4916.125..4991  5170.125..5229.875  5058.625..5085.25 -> 0.10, 18.7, 23.8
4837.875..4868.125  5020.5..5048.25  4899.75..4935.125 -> 0.03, 19.2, 18.4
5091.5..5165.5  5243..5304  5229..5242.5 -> -0.23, 19.5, 19.3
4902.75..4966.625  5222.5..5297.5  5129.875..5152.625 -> 0.02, 18.6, 20.8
